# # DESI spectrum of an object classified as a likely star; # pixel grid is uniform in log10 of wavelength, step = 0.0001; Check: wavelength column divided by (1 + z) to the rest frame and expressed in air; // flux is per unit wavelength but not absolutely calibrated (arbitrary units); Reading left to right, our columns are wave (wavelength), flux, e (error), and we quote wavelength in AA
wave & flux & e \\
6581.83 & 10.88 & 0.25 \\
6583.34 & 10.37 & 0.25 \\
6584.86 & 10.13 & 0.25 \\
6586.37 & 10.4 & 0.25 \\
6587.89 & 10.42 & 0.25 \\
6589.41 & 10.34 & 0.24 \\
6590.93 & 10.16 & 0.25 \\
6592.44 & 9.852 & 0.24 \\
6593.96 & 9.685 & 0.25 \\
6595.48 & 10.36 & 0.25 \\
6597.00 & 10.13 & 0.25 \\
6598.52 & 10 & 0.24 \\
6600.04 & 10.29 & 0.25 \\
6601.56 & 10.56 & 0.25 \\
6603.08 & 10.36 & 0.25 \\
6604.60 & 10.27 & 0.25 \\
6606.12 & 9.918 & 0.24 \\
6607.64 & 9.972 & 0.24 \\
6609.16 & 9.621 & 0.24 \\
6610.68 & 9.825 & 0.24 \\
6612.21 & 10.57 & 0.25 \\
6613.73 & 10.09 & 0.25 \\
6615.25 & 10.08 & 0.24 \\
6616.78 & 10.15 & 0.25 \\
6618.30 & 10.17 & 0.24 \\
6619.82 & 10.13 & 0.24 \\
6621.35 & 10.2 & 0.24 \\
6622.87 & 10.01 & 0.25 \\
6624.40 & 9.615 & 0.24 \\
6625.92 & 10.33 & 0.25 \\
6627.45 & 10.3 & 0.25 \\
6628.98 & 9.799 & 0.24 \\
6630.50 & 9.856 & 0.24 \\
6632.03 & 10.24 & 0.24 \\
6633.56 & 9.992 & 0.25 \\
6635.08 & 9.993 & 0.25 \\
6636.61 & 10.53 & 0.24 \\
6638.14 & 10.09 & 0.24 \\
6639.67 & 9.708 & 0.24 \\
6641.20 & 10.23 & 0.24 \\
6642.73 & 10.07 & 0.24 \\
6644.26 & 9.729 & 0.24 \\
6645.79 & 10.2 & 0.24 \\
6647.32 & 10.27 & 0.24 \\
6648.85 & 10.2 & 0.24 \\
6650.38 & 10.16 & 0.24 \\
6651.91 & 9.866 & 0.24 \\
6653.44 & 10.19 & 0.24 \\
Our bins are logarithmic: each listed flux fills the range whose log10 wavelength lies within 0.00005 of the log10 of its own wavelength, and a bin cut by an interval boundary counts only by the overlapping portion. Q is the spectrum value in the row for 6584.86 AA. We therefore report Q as 10.13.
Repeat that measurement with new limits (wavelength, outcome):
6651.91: 9.866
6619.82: 10.13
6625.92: 10.33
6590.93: 10.16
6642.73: 10.07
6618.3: 10.17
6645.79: 10.2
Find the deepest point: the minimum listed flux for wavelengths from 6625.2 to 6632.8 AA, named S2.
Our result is 9.799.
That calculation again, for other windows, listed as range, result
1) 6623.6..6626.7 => 9.615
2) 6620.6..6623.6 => 10.01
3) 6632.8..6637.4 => 9.992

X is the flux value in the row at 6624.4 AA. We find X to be 9.615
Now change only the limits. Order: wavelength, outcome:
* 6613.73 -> 10.09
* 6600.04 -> 10.29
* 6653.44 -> 10.19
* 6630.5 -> 9.856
